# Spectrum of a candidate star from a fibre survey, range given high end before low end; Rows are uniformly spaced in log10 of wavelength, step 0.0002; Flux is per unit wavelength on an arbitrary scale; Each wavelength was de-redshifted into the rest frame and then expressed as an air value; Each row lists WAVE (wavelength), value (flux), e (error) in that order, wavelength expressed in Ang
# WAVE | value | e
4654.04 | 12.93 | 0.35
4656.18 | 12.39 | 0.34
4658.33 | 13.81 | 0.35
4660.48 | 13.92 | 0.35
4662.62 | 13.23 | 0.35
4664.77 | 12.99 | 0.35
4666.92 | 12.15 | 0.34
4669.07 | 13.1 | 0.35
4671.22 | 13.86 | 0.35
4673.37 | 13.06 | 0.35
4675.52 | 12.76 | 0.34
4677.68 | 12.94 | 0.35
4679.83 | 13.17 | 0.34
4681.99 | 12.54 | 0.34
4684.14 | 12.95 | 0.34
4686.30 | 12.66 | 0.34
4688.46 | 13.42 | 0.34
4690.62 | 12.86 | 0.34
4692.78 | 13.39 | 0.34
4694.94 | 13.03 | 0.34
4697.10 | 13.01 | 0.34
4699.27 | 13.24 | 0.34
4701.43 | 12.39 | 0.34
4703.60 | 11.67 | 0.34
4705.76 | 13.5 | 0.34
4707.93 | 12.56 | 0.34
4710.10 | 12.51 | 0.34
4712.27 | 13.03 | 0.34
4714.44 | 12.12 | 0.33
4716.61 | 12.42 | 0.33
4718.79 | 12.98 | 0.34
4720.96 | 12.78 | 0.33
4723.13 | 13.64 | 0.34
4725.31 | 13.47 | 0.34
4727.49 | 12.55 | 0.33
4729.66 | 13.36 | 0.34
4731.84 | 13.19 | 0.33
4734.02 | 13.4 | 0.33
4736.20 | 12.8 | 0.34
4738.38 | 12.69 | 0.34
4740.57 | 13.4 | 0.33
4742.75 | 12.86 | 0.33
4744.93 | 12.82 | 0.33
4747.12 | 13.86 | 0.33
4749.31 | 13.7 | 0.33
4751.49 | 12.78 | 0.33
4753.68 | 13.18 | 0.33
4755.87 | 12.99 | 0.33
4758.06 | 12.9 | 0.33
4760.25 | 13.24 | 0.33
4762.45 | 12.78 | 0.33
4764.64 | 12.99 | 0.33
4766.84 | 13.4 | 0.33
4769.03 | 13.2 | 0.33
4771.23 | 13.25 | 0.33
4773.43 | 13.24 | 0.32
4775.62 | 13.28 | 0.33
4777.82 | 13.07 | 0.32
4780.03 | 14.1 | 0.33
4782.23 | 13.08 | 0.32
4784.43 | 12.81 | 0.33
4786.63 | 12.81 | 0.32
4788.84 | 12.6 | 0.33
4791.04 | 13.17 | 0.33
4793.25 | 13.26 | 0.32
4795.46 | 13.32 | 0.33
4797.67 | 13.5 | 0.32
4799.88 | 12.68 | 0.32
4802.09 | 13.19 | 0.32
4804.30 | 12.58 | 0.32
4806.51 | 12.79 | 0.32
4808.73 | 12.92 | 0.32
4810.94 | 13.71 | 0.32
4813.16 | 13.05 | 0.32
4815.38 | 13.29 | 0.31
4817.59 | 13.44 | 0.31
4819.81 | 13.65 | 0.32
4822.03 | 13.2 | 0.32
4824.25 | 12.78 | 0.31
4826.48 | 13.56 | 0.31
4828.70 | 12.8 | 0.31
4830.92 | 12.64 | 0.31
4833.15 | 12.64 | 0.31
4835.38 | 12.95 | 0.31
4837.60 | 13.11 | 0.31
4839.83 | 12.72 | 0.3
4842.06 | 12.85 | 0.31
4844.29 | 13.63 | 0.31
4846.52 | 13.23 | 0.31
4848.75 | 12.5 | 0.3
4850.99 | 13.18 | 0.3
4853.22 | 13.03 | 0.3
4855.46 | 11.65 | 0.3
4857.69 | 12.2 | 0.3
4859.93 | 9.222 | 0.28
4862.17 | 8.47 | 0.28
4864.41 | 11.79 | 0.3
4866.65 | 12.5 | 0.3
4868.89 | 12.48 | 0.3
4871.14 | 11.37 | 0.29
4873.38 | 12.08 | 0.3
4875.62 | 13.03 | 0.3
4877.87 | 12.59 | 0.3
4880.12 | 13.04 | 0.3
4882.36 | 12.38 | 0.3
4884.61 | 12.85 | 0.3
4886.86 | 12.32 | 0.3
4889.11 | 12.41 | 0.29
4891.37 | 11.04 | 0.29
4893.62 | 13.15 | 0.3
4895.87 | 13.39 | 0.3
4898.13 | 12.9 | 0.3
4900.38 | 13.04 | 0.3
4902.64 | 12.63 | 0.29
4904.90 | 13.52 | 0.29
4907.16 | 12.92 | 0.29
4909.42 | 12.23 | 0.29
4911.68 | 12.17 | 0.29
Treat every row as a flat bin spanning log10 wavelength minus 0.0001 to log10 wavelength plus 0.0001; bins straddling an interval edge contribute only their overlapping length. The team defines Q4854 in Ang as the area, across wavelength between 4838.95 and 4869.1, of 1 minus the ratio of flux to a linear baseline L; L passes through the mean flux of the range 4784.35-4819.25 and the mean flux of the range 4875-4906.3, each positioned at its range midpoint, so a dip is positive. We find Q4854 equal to 1.9 Ang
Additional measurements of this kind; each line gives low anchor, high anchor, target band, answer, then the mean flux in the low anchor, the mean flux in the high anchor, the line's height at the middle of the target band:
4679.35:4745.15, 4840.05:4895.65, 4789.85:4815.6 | -1.2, 12.9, 12.2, 12.5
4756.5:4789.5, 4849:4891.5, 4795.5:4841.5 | -1.7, 13.1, 12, 12.6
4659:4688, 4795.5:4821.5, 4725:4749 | -0.1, 13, 13.2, 13.1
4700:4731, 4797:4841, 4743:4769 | -0.5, 12.8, 13.1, 12.9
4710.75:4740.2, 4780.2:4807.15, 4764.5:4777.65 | -0.2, 13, 13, 13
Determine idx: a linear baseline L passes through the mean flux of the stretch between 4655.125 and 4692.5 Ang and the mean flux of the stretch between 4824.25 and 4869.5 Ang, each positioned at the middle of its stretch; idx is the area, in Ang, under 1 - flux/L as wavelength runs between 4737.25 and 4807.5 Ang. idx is -2.5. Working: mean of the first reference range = 13.1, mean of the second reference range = 12.4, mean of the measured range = 13.1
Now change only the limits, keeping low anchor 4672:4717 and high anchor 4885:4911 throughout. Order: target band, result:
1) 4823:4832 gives -0.2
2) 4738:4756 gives -0.5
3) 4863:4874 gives 0.7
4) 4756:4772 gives -0.4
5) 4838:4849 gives -0.3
